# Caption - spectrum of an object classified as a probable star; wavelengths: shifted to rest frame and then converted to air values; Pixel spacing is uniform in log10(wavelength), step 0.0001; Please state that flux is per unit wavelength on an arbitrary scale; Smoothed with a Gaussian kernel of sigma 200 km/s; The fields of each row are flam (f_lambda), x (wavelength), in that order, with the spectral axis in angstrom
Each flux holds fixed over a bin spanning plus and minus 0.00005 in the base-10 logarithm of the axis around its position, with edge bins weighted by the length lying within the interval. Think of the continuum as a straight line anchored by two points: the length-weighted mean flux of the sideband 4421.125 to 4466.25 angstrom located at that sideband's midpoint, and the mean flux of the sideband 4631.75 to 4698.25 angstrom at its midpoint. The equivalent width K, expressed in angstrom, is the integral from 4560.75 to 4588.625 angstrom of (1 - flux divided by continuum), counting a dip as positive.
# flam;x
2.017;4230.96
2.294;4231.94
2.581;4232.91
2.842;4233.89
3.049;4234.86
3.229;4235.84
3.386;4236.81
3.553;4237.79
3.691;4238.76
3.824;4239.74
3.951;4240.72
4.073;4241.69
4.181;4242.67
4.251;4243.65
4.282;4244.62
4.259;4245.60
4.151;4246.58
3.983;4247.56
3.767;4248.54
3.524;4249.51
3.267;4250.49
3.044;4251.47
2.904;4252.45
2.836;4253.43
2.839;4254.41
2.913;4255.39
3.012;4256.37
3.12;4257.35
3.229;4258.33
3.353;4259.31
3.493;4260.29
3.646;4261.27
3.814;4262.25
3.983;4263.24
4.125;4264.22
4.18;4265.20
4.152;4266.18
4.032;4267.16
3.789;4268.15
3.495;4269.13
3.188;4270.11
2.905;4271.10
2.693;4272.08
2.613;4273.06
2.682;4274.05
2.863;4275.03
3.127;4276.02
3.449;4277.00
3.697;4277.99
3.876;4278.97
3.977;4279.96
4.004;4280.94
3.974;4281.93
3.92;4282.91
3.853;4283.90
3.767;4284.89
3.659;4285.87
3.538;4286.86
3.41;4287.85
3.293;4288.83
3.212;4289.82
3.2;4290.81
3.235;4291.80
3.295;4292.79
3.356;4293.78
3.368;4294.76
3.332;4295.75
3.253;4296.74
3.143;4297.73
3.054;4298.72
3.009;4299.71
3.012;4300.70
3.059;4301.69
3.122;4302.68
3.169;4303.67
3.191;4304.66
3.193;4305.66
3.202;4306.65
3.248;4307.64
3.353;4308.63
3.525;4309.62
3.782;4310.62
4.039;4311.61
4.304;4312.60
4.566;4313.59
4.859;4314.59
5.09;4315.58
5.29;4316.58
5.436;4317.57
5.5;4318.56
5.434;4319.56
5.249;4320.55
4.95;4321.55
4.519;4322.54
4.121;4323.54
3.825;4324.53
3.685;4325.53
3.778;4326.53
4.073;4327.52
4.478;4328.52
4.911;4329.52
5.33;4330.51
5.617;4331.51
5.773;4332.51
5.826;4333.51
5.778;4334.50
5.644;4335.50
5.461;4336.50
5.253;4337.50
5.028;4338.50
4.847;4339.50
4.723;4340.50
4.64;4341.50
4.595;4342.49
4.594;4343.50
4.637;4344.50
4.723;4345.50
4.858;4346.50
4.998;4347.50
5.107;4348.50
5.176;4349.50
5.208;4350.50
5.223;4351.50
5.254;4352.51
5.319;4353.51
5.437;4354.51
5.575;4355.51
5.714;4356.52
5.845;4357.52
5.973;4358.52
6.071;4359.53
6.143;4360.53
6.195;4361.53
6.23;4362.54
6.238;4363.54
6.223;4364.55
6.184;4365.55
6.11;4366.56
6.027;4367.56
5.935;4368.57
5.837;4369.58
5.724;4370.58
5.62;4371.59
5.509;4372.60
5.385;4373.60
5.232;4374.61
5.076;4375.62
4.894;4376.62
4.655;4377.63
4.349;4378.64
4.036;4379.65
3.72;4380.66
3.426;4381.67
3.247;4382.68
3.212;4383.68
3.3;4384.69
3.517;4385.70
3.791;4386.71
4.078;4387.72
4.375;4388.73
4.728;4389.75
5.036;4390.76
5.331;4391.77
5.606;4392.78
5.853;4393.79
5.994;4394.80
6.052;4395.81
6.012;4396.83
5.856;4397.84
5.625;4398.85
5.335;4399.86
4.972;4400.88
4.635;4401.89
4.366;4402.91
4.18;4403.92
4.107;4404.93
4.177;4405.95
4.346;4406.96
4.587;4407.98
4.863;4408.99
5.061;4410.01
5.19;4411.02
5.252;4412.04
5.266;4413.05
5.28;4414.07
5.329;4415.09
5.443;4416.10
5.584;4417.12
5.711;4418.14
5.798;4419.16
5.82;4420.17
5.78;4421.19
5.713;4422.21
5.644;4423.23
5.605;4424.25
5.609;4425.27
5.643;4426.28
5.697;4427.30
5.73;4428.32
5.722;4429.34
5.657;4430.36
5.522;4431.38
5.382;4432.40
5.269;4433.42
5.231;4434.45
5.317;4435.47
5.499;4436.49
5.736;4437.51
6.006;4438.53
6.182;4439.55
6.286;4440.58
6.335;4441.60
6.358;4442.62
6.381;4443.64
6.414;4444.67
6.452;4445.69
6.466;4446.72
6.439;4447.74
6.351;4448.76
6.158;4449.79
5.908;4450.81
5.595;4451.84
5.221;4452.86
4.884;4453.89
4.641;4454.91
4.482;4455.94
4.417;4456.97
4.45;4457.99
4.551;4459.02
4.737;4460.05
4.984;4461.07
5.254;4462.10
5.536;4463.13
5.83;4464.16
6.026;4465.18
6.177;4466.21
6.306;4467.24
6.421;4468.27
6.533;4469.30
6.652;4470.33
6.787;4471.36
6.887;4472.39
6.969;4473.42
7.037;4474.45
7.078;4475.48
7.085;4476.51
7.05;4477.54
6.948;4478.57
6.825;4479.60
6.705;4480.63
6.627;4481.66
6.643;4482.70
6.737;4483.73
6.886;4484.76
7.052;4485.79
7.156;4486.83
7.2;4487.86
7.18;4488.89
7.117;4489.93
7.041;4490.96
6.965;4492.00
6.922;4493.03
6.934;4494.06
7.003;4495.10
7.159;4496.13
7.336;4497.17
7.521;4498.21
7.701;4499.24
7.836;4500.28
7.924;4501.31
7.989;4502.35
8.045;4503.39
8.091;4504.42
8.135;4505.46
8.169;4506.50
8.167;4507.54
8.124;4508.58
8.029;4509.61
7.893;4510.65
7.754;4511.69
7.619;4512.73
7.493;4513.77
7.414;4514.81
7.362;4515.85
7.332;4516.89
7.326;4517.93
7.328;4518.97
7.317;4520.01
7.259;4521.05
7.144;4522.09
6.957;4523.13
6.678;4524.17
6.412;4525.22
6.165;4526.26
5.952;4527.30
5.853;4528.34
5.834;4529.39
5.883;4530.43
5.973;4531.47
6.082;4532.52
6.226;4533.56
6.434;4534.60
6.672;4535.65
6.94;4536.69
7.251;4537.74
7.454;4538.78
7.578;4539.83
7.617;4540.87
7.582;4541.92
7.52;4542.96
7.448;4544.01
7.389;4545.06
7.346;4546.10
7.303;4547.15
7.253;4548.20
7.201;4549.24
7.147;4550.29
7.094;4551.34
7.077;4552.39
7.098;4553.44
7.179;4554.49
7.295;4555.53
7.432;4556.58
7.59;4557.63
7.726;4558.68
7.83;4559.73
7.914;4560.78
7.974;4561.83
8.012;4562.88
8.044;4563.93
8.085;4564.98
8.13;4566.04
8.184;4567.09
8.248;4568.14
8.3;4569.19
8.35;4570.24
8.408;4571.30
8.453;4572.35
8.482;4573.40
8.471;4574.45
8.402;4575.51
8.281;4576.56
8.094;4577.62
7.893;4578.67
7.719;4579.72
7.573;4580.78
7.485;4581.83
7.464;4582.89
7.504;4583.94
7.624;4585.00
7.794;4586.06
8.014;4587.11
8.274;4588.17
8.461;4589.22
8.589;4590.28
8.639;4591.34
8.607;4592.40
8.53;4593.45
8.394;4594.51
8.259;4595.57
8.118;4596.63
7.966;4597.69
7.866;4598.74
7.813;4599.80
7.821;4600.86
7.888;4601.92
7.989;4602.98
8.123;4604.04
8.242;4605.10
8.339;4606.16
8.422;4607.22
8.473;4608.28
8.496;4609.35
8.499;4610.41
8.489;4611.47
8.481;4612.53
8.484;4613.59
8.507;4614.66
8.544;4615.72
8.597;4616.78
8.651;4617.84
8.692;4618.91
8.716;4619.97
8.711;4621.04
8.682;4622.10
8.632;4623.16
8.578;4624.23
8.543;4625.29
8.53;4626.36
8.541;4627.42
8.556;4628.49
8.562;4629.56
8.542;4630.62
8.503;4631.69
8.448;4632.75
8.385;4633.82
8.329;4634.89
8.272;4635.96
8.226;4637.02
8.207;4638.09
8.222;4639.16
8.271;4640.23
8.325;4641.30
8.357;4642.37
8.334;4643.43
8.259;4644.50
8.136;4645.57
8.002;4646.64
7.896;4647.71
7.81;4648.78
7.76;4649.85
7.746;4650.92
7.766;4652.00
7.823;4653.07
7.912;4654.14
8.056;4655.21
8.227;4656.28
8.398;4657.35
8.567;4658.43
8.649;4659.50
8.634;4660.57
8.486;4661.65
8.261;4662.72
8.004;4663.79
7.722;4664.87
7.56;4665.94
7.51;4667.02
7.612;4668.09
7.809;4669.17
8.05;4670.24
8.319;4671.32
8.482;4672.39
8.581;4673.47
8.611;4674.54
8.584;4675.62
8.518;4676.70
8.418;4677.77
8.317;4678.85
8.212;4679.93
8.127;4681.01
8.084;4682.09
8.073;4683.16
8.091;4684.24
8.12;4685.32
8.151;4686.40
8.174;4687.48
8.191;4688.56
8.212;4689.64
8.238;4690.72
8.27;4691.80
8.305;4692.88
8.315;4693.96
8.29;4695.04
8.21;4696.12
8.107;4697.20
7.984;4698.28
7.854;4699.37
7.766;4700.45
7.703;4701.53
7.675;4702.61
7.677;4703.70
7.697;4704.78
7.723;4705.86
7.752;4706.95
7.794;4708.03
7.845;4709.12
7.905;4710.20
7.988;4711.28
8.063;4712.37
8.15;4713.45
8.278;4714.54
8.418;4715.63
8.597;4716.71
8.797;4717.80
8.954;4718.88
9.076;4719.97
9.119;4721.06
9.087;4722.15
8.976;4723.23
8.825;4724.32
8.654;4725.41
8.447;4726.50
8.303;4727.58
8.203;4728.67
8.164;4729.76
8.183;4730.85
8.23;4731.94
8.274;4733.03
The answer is -3.6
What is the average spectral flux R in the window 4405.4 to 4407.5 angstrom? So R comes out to 4.25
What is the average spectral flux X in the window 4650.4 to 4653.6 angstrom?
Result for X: 7.76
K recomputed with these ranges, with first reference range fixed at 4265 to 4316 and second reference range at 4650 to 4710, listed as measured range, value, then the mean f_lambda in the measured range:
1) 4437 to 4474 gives -2.8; 5.86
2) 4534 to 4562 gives -3.4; 7.34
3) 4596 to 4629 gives -4.9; 8.39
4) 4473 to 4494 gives -4.3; 6.96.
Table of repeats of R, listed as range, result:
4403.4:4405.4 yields 4.16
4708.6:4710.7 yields 7.89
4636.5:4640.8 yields 8.22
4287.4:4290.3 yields 3.31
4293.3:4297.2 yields 3.33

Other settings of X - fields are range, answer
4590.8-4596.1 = 8.48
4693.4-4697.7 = 8.24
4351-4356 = 5.36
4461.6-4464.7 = 5.55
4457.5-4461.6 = 4.68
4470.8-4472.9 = 6.83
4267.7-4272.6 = 3.21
